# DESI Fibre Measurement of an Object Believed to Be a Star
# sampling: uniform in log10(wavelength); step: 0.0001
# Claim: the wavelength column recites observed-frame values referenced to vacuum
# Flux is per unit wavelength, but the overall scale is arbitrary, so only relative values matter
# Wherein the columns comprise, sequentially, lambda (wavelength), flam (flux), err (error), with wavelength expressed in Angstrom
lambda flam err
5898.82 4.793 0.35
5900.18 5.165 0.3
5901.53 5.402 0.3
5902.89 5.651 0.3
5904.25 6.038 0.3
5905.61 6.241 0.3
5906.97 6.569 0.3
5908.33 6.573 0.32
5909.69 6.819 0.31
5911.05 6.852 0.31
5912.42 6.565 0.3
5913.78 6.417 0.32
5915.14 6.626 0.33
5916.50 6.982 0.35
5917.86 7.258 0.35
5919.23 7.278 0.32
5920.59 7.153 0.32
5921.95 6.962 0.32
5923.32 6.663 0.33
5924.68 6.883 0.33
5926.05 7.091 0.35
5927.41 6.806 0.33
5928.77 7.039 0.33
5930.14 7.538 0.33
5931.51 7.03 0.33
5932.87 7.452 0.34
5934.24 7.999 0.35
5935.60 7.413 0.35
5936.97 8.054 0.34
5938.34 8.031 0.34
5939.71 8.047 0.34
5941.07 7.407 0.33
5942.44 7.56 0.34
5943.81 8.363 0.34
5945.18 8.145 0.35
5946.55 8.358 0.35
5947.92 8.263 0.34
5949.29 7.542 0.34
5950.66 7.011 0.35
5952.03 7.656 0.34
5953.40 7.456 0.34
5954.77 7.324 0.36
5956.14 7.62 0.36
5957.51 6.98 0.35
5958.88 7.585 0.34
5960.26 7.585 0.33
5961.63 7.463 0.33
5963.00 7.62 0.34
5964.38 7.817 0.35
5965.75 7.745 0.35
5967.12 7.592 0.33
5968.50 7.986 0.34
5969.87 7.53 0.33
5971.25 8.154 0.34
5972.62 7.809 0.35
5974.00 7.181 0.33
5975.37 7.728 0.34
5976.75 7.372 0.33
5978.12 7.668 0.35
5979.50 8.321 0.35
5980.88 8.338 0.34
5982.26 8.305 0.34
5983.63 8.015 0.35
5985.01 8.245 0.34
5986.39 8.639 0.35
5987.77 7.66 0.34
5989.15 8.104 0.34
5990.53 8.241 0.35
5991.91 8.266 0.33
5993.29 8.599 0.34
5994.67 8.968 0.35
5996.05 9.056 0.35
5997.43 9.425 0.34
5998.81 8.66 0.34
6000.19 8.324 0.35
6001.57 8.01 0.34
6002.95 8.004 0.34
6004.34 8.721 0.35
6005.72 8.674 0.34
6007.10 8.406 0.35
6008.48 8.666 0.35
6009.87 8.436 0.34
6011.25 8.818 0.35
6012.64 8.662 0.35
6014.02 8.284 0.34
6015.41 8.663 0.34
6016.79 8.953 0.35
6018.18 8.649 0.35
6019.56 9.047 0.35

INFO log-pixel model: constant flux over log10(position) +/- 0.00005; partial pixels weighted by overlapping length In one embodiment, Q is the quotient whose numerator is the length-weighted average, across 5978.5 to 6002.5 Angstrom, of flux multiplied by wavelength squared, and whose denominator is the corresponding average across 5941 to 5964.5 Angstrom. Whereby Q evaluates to 1.11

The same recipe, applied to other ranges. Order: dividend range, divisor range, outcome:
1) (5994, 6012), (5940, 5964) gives 1.15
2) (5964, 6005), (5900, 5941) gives 1.20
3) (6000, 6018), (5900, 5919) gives 1.37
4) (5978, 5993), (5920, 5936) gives 1.16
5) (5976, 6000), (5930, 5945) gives 1.10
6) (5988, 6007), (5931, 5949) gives 1.11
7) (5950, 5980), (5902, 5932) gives 1.14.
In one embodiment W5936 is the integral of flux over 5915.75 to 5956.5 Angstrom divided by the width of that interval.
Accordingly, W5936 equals 7.48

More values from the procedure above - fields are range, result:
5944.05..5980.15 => 7.68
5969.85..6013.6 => 8.29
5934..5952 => 7.85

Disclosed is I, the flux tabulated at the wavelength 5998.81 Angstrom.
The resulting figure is 8.66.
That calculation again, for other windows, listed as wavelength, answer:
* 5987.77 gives 7.66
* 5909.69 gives 6.819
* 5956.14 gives 7.62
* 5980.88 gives 8.338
